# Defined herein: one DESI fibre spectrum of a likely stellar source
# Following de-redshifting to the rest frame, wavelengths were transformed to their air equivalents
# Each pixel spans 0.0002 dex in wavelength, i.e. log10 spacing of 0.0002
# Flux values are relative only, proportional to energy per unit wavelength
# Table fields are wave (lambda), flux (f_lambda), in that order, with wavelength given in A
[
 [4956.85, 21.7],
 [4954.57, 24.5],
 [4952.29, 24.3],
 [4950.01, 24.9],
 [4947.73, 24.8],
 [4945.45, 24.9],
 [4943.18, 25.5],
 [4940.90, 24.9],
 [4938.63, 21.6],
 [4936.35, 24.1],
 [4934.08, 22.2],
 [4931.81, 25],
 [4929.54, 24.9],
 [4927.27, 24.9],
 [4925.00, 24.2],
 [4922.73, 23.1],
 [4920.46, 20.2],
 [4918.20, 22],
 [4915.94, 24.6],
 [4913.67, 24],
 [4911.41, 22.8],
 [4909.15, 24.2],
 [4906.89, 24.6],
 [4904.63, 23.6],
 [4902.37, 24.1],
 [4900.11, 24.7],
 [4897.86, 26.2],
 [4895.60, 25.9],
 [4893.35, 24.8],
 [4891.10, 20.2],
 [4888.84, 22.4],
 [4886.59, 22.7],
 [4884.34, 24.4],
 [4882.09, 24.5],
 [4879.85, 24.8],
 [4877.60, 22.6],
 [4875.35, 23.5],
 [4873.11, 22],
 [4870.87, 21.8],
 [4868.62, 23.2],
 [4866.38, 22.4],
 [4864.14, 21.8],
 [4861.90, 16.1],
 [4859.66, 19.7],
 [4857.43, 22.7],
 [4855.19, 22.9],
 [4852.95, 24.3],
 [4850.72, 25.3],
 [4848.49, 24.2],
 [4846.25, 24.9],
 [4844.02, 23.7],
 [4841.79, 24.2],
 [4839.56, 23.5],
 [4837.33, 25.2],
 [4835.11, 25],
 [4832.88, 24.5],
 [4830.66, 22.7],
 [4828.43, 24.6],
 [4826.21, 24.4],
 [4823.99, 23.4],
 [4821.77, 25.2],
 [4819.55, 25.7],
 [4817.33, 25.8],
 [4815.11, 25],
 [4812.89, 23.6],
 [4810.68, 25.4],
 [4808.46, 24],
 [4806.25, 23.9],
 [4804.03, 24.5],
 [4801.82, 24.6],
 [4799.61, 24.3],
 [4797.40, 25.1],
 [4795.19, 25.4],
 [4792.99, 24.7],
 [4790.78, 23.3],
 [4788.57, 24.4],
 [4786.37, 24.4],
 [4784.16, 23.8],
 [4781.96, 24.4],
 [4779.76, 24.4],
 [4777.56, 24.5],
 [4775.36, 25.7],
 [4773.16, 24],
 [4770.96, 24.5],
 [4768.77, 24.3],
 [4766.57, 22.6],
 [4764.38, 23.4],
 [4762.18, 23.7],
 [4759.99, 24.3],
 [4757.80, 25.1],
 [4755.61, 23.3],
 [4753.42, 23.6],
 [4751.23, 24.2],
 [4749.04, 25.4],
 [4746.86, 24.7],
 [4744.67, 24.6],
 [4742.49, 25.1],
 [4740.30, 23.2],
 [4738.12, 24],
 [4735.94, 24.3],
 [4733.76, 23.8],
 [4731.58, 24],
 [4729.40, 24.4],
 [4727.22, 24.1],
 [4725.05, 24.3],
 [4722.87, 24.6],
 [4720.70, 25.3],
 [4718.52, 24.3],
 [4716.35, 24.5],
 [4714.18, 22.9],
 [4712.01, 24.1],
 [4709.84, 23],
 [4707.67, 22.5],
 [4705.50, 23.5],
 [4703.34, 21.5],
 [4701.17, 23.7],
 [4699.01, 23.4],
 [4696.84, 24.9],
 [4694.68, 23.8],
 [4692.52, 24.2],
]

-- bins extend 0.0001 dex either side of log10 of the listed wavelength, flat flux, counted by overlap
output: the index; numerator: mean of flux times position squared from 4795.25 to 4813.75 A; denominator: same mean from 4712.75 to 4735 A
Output 1.05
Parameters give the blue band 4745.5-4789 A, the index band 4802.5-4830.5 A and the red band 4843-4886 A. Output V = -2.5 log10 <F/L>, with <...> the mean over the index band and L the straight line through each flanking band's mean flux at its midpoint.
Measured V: -0.05 mag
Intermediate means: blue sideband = 24.2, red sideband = 22.9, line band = 24.6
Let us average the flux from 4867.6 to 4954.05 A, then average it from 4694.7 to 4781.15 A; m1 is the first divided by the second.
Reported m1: 0.99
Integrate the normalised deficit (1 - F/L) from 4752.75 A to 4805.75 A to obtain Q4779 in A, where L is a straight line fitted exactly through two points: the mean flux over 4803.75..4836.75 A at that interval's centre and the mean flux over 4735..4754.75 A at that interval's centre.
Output 0.3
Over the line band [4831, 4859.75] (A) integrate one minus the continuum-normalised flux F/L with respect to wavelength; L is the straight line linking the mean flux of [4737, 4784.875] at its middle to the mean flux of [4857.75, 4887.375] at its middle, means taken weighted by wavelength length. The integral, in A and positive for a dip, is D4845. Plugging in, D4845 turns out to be -1.5 A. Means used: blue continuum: 24.2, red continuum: 22.3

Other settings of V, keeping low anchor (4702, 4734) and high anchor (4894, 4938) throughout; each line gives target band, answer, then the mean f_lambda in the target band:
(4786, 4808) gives -0.03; 24.5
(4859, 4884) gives 0.08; 22.2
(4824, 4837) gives -0.02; 24.2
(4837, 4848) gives -0.01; 24.2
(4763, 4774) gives 0.00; 23.7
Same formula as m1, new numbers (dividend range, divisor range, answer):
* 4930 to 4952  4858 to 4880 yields 1.12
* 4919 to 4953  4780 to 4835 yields 0.98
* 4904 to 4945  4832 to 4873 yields 1.03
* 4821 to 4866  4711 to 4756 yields 0.96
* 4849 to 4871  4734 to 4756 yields 0.91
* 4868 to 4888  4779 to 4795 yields 0.96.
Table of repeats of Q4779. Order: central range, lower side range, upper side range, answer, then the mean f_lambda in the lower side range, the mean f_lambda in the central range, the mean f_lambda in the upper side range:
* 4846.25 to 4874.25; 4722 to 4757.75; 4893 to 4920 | 2.2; 24.2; 22.3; 24.2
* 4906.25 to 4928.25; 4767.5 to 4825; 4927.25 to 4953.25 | 0.8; 24.5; 23.4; 24.3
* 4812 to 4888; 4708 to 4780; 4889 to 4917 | 1.8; 24.2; 23.5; 24.1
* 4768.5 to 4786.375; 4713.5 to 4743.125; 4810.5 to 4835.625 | 0.0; 24.2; 24.5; 24.6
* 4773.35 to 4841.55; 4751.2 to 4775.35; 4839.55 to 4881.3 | -3.1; 24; 24.5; 22.8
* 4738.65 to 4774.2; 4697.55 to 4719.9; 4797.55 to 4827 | -0.3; 23.4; 24.1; 24.6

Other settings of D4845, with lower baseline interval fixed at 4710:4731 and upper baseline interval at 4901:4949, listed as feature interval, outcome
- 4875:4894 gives 0.50 A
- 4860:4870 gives 1.31 A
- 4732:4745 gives 0.03 A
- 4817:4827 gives -0.34 A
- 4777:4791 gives -0.07 A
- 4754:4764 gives 0.05 A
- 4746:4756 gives -0.06 A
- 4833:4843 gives -0.20 A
